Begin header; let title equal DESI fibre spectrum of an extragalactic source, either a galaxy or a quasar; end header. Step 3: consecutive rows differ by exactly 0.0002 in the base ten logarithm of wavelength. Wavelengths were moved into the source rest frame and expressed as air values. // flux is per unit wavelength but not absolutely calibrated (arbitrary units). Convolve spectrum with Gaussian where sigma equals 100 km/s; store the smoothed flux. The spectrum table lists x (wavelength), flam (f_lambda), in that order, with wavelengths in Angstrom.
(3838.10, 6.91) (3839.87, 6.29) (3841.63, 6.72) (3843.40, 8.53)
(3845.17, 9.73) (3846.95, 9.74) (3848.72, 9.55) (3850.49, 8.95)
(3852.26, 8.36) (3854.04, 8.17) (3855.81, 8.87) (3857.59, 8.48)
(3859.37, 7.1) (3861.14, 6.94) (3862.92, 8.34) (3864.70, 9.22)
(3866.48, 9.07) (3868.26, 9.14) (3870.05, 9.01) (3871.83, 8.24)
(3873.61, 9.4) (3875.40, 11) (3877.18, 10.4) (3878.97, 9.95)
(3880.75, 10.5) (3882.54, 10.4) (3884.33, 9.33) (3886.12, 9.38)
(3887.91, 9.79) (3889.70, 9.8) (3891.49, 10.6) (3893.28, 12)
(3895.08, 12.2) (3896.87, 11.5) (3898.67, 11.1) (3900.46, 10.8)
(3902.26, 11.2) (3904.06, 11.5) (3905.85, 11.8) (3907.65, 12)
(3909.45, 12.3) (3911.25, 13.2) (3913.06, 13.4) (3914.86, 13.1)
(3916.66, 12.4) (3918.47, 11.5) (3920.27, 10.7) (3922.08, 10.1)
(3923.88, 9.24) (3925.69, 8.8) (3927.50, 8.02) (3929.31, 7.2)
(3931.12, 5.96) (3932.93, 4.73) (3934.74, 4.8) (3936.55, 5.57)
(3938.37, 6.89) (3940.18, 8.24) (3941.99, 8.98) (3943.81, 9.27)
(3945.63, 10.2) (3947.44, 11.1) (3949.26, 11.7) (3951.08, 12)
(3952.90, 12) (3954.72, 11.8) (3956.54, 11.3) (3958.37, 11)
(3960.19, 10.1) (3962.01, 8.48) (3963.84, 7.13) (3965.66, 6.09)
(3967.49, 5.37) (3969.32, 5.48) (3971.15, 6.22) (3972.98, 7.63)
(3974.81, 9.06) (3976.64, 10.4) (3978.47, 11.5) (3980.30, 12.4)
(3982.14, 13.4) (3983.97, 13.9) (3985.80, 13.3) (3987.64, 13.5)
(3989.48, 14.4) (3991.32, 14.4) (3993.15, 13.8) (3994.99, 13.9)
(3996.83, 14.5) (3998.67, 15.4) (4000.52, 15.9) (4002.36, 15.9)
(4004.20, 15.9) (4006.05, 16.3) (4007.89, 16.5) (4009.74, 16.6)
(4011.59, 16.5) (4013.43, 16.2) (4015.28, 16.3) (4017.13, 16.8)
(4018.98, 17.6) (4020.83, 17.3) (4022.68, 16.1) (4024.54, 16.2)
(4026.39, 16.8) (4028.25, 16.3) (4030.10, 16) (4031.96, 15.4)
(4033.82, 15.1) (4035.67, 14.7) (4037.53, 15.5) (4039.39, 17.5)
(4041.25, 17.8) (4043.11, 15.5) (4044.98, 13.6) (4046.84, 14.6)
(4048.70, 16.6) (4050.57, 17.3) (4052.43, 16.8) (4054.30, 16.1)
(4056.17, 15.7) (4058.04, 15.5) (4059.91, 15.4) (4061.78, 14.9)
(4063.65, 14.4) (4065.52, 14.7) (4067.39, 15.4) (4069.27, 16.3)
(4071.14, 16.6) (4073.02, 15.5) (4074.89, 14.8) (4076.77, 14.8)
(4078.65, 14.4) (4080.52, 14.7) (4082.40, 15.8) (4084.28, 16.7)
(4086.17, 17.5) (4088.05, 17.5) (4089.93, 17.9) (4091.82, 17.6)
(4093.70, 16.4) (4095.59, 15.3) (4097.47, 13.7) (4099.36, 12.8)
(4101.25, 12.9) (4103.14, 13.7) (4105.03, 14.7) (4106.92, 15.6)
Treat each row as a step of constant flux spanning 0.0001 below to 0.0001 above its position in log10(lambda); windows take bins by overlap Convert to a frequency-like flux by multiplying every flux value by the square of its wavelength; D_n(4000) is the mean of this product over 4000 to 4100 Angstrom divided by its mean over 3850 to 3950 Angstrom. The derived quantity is 1.78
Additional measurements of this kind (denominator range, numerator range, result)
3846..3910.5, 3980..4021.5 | 1.64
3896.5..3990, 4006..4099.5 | 1.68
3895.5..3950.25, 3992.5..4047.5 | 1.68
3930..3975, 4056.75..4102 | 1.96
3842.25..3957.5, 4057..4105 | 1.72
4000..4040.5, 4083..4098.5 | 1.05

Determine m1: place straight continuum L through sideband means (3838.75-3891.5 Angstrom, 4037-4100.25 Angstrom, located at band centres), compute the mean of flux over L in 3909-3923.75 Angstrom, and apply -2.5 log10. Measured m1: -0.119 mag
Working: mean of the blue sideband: 9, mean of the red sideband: 15.8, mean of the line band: 11.9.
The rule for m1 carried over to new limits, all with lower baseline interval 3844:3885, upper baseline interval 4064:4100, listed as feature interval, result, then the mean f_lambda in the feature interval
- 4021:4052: -0.12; 16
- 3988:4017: -0.17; 15.5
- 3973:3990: 0.05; 12.1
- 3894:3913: -0.15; 11.8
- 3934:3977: 0.33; 8.78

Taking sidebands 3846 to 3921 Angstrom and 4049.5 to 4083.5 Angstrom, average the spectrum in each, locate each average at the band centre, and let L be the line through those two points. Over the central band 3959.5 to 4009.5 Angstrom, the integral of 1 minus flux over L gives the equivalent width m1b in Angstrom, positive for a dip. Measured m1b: 4.9 Angstrom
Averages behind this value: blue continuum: 10.3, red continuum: 15.5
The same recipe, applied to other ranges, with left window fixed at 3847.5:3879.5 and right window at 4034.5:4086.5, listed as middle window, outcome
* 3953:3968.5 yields 4.0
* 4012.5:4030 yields -2.8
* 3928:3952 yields 7.0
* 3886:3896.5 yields -1.0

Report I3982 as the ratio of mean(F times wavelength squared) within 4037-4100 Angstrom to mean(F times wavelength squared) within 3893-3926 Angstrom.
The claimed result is 1.48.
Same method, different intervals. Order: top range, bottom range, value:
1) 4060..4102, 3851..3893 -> 1.86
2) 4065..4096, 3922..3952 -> 2.06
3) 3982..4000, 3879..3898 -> 1.41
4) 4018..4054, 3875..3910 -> 1.60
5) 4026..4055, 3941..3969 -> 1.72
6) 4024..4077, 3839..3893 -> 1.90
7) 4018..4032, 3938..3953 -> 1.71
